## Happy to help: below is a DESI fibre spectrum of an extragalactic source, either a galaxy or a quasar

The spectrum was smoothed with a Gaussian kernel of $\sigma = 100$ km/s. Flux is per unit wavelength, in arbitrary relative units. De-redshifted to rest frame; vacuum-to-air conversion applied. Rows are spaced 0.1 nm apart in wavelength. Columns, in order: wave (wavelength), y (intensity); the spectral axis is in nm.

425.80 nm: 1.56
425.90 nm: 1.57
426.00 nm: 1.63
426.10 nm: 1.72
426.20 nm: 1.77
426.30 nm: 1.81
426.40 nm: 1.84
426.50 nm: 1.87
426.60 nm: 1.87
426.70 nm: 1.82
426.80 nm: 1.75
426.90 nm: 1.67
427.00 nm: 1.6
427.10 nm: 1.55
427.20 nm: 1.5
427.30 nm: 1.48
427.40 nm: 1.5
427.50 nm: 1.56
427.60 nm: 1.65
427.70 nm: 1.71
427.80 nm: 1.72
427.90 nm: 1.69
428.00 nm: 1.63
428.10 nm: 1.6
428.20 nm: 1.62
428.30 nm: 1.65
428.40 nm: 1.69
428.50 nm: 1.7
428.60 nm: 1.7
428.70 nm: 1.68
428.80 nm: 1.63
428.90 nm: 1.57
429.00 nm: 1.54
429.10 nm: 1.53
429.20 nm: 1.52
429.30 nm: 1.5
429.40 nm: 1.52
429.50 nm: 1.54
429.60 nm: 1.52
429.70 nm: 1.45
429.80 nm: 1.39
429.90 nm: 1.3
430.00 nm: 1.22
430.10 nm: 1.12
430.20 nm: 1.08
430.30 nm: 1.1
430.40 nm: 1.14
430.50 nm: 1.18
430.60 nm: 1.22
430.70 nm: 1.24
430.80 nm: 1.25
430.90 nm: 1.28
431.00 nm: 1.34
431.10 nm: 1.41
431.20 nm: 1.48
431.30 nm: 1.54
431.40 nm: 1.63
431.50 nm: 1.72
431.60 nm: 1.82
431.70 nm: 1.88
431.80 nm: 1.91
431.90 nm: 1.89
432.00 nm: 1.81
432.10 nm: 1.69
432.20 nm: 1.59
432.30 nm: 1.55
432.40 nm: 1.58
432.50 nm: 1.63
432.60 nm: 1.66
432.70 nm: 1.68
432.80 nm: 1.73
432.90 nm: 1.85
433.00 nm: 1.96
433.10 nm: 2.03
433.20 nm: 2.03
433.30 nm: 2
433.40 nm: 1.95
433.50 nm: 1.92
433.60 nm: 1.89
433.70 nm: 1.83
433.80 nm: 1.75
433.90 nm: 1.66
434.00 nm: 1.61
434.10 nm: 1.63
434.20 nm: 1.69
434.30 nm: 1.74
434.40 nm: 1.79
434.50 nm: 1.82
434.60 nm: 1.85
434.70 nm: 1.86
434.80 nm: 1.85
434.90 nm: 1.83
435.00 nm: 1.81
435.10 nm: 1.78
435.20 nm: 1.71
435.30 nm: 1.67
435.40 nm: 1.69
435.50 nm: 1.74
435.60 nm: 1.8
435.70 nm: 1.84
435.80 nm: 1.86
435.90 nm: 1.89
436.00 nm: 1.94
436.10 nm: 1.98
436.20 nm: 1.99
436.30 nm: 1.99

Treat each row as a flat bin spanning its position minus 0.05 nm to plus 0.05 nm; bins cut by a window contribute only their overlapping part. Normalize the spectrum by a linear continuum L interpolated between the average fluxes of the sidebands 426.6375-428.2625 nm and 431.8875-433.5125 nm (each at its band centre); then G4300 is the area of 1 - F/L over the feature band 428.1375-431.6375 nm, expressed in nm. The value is 0.518 nm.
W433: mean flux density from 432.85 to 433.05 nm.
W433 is 1.9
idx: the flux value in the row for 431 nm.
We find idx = 1.34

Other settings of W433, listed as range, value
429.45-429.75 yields 1.5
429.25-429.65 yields 1.52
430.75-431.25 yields 1.35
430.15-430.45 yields 1.11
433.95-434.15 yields 1.62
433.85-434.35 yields 1.67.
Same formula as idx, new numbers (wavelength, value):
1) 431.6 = 1.82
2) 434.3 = 1.74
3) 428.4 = 1.69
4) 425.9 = 1.57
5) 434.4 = 1.79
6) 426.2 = 1.77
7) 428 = 1.63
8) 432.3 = 1.55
